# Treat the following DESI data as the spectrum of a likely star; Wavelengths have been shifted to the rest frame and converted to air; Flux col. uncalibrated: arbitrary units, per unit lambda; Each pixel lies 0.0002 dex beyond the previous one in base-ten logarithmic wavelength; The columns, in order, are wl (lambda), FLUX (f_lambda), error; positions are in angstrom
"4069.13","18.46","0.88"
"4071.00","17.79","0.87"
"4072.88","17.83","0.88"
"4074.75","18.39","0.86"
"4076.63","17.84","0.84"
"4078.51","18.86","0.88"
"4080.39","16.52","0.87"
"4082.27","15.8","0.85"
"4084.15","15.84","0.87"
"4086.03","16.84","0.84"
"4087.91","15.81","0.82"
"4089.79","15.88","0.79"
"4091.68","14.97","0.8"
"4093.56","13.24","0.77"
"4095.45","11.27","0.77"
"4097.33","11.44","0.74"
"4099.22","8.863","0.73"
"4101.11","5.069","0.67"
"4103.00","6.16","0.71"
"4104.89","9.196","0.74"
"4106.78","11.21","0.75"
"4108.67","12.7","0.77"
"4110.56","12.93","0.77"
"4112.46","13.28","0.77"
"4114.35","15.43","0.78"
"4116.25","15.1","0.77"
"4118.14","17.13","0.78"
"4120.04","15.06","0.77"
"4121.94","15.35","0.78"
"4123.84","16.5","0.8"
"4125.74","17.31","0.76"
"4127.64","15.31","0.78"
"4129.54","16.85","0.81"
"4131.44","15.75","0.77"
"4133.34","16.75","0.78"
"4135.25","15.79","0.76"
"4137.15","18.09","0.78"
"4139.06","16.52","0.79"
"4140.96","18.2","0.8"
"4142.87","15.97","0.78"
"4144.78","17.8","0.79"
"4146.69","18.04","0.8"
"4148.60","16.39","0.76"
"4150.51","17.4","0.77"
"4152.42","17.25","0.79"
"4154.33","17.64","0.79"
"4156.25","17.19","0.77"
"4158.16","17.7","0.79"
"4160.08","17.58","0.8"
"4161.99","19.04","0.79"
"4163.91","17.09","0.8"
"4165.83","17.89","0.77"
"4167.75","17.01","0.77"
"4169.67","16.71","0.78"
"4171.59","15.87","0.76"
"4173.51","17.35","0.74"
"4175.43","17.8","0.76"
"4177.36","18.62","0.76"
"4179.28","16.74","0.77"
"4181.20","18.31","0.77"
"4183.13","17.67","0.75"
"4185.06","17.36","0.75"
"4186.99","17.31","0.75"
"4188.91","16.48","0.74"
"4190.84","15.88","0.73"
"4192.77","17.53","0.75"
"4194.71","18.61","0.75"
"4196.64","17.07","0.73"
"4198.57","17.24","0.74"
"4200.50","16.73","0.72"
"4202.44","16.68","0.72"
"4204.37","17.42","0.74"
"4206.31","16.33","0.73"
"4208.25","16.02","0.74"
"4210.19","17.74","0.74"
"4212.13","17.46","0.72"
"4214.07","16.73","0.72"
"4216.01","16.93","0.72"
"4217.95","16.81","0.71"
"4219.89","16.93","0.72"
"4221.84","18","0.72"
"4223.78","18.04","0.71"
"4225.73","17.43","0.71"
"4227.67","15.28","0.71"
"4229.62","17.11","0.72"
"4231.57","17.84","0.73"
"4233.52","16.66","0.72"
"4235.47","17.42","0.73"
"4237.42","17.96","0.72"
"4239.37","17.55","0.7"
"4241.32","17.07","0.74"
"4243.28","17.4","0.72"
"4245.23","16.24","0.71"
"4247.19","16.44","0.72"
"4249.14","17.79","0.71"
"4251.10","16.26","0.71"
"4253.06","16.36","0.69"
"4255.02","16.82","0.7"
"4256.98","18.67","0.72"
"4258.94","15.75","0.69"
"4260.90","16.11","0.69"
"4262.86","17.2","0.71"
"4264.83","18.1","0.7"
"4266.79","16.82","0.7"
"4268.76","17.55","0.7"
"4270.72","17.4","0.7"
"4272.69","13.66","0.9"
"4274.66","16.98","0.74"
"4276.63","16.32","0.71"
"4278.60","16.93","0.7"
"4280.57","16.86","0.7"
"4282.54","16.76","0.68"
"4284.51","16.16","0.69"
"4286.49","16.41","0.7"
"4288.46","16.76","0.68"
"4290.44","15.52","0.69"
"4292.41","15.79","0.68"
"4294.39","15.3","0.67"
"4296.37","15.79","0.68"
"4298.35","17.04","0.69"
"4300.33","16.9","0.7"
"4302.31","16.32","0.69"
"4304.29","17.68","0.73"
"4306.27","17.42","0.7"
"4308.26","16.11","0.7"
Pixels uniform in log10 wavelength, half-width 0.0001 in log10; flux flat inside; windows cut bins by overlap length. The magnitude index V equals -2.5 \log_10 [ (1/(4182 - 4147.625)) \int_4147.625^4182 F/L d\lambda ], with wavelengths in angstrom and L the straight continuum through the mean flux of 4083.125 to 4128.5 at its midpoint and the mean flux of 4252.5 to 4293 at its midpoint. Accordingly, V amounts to -0.20 mag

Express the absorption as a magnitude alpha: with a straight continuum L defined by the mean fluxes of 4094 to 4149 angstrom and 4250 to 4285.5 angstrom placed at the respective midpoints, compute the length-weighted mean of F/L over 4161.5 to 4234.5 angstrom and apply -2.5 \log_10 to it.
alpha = -0.109 mag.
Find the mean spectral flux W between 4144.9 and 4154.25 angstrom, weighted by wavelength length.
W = 17.4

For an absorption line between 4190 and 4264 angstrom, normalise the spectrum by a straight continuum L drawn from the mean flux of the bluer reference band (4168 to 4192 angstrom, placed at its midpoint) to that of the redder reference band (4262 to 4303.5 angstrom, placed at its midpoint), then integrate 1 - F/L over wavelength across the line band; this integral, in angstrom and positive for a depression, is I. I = -0.8 angstrom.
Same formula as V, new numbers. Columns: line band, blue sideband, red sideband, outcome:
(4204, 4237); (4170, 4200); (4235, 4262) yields 0.00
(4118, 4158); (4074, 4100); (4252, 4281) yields -0.08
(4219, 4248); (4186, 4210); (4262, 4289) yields -0.02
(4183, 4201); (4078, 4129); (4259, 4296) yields -0.14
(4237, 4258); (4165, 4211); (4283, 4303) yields -0.03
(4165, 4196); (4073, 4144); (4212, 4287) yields -0.10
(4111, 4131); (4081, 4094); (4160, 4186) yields 0.05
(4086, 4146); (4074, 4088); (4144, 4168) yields 0.21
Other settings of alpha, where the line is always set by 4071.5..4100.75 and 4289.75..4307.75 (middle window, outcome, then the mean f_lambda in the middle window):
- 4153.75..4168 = -0.14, 17.7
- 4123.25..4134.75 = -0.07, 16.4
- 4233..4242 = -0.09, 17.4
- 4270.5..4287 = 0.00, 16.3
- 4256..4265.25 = -0.06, 17.1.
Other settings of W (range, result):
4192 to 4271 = 17.1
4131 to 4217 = 17.2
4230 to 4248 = 17.2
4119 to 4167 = 17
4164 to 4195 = 17.3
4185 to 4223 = 17.1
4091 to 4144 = 14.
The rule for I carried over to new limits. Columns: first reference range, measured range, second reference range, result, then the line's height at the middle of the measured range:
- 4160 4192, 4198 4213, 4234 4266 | 0.25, 17.2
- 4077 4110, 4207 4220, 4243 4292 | -1.17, 15.5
